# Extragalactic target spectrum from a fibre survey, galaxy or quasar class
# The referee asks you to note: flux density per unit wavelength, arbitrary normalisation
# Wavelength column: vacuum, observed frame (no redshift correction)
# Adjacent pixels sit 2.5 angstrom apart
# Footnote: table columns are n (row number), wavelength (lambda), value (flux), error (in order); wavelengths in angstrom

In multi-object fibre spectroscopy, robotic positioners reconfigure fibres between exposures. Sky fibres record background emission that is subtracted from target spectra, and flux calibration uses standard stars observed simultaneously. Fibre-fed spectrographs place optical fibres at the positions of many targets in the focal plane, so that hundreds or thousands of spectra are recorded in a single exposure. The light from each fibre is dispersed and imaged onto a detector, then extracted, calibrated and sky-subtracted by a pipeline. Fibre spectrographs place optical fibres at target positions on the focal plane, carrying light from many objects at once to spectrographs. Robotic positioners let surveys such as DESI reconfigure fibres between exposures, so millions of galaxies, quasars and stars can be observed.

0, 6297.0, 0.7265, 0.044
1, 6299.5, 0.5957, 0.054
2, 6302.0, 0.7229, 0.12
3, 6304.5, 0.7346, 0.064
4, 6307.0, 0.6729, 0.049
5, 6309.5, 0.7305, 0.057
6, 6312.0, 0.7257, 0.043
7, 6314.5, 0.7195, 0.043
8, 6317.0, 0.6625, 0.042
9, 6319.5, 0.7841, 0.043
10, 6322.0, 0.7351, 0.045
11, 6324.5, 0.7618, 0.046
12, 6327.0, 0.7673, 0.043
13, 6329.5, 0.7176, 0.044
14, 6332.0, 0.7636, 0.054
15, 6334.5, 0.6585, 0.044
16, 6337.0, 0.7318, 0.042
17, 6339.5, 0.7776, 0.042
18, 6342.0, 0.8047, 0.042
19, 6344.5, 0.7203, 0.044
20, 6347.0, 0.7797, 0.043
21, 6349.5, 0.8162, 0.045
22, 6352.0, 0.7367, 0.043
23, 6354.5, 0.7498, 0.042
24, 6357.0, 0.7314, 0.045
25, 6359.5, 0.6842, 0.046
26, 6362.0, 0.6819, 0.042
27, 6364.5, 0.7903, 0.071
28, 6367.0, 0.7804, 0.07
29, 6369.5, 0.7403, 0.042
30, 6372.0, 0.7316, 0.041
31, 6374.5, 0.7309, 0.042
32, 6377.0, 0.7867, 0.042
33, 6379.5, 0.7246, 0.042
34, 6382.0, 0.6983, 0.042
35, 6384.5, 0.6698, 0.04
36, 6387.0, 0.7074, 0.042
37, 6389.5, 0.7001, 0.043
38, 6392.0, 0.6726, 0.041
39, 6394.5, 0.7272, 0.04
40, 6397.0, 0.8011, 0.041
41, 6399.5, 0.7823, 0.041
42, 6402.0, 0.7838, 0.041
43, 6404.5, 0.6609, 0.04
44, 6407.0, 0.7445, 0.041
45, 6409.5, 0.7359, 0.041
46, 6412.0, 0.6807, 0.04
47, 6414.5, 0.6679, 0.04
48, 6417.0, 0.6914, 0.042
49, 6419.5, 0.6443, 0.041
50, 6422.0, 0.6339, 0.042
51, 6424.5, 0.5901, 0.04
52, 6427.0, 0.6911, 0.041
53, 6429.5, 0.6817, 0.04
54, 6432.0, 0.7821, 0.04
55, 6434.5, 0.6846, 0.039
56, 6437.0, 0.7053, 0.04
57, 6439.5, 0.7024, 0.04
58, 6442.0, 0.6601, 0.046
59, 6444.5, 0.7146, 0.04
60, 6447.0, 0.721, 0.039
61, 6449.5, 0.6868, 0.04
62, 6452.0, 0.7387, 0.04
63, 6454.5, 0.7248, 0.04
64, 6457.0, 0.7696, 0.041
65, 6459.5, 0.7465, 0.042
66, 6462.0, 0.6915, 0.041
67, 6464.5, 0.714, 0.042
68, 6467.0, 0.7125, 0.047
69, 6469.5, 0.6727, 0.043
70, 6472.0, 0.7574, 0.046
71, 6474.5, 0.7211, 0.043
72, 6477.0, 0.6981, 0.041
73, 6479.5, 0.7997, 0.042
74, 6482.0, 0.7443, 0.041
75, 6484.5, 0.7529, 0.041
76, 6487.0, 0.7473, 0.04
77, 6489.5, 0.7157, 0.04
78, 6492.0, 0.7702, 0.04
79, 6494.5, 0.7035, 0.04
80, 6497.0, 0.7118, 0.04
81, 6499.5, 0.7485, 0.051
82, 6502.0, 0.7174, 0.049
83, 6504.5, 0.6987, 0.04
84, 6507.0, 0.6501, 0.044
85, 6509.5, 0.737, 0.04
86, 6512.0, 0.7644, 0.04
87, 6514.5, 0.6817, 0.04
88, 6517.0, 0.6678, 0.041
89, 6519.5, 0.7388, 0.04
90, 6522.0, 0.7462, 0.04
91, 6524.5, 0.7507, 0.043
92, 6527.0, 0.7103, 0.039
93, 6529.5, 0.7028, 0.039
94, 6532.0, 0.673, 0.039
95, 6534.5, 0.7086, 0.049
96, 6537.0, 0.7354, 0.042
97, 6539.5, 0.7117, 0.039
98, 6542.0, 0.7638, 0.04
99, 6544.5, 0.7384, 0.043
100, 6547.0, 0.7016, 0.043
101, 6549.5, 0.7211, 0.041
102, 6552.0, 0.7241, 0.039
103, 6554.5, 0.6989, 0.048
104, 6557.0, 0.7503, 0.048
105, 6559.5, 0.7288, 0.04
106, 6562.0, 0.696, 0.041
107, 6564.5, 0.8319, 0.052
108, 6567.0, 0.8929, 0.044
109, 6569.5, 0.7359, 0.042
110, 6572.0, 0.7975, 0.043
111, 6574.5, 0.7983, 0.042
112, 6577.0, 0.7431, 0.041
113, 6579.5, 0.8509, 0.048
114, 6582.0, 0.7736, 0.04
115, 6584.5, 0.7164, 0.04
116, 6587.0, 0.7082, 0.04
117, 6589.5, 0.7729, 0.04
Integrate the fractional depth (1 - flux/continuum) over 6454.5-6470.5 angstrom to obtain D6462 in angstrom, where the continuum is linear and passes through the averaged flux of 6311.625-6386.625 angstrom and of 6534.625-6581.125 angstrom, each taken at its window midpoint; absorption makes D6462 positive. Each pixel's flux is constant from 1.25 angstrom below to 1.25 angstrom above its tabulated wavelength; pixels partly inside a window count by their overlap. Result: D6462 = 0.62 angstrom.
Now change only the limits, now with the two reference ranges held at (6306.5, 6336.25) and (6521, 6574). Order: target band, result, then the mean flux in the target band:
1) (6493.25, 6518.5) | 0.99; 0.708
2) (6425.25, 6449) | 1.02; 0.702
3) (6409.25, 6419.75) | 0.70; 0.683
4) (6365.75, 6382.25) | -0.34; 0.744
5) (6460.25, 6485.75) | 0.30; 0.727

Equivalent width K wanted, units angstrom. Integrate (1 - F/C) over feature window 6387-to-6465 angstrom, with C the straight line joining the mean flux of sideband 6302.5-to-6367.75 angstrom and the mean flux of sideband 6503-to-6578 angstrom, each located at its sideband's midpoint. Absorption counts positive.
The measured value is 3.1 angstrom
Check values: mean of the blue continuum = 0.739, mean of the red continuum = 0.733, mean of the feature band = 0.707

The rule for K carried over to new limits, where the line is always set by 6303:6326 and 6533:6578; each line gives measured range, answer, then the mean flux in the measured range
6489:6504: 0.3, 0.727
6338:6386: -0.9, 0.744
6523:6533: 0.5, 0.711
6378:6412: 0.5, 0.723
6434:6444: 0.6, 0.69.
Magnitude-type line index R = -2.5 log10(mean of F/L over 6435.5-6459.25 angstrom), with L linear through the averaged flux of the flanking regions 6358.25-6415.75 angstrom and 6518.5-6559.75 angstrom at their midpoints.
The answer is 0.01 mag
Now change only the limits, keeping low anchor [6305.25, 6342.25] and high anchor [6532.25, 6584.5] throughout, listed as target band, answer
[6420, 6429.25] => 0.153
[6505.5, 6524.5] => 0.051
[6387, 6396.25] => 0.048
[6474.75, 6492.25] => 0.003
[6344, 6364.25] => -0.009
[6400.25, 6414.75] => 0.032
